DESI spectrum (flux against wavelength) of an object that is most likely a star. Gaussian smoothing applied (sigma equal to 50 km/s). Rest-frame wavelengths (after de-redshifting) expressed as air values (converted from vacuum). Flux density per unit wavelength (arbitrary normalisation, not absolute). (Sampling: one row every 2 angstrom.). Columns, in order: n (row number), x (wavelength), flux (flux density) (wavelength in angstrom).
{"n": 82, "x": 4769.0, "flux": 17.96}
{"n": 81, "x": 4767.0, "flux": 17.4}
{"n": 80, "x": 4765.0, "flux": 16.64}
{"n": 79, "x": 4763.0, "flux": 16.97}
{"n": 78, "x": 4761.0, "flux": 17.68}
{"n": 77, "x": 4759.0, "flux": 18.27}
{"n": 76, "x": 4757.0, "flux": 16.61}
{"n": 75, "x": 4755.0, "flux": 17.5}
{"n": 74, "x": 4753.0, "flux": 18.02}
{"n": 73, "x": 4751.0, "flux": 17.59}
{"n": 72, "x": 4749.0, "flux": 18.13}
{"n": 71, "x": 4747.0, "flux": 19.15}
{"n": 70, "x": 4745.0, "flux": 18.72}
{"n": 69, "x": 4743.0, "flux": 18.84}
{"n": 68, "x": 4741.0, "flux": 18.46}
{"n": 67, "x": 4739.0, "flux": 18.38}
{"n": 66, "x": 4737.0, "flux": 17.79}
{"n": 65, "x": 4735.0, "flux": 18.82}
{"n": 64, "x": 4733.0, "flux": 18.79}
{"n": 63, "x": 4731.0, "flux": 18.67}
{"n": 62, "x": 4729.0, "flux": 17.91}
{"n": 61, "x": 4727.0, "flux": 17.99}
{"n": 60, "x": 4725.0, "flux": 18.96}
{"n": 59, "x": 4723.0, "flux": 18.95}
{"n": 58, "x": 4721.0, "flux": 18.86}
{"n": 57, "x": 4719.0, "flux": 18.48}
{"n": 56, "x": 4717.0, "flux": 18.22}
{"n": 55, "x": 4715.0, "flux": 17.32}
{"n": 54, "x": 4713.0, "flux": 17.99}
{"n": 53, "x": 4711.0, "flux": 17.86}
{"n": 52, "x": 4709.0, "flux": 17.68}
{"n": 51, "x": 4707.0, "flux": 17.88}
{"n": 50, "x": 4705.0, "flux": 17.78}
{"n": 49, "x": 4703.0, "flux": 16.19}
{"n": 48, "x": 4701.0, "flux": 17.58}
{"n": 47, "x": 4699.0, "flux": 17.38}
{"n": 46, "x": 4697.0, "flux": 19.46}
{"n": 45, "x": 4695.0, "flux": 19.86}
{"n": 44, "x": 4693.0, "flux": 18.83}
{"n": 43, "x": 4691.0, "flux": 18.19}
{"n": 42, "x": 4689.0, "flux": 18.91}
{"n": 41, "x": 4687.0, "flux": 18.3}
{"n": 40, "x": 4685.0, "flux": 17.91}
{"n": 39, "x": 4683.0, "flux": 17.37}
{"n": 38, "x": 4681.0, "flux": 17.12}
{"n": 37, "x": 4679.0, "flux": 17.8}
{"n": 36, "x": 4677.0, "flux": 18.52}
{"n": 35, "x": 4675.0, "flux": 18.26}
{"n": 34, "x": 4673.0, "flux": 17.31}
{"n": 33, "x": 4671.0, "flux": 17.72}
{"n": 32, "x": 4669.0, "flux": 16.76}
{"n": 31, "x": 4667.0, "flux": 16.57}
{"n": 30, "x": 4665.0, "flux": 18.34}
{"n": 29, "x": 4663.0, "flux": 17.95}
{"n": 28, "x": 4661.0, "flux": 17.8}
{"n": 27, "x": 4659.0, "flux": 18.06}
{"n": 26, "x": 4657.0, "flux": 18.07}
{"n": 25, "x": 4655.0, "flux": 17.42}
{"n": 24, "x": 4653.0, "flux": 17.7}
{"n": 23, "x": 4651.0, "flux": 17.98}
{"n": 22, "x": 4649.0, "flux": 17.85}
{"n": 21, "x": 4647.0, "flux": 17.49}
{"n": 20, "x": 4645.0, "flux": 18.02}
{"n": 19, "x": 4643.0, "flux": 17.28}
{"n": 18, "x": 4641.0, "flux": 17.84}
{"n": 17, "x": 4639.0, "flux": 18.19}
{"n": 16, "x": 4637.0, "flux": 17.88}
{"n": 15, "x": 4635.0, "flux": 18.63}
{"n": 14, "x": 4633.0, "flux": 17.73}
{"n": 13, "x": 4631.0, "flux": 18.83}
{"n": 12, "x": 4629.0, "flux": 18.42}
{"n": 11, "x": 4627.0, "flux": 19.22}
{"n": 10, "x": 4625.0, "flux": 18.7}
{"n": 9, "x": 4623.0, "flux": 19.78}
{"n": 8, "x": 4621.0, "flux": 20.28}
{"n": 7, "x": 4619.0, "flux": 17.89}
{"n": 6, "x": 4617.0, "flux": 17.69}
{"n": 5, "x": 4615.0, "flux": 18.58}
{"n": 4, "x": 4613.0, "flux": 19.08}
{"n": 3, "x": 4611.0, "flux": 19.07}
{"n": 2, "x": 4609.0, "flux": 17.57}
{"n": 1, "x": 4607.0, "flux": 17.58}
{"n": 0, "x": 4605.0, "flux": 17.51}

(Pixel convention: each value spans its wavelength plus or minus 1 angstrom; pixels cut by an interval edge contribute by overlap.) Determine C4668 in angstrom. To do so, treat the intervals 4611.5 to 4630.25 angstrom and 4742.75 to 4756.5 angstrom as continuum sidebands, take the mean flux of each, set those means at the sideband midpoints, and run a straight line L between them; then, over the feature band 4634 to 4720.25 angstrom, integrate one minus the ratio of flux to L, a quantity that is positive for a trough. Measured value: 3.1 angstrom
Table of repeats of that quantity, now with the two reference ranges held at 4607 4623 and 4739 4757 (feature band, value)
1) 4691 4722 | 0.41 angstrom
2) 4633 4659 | 0.91 angstrom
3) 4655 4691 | 1.22 angstrom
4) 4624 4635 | -0.01 angstrom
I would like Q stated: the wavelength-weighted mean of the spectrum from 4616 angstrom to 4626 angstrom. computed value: 18.9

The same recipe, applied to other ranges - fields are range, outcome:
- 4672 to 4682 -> 17.8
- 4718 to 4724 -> 18.8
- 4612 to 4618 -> 18.4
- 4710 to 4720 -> 18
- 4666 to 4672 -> 17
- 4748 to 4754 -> 17.9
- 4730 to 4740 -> 18.5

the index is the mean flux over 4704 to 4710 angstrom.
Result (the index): 17.8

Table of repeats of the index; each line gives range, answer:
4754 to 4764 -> 17.4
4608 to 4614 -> 18.6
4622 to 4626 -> 19.2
